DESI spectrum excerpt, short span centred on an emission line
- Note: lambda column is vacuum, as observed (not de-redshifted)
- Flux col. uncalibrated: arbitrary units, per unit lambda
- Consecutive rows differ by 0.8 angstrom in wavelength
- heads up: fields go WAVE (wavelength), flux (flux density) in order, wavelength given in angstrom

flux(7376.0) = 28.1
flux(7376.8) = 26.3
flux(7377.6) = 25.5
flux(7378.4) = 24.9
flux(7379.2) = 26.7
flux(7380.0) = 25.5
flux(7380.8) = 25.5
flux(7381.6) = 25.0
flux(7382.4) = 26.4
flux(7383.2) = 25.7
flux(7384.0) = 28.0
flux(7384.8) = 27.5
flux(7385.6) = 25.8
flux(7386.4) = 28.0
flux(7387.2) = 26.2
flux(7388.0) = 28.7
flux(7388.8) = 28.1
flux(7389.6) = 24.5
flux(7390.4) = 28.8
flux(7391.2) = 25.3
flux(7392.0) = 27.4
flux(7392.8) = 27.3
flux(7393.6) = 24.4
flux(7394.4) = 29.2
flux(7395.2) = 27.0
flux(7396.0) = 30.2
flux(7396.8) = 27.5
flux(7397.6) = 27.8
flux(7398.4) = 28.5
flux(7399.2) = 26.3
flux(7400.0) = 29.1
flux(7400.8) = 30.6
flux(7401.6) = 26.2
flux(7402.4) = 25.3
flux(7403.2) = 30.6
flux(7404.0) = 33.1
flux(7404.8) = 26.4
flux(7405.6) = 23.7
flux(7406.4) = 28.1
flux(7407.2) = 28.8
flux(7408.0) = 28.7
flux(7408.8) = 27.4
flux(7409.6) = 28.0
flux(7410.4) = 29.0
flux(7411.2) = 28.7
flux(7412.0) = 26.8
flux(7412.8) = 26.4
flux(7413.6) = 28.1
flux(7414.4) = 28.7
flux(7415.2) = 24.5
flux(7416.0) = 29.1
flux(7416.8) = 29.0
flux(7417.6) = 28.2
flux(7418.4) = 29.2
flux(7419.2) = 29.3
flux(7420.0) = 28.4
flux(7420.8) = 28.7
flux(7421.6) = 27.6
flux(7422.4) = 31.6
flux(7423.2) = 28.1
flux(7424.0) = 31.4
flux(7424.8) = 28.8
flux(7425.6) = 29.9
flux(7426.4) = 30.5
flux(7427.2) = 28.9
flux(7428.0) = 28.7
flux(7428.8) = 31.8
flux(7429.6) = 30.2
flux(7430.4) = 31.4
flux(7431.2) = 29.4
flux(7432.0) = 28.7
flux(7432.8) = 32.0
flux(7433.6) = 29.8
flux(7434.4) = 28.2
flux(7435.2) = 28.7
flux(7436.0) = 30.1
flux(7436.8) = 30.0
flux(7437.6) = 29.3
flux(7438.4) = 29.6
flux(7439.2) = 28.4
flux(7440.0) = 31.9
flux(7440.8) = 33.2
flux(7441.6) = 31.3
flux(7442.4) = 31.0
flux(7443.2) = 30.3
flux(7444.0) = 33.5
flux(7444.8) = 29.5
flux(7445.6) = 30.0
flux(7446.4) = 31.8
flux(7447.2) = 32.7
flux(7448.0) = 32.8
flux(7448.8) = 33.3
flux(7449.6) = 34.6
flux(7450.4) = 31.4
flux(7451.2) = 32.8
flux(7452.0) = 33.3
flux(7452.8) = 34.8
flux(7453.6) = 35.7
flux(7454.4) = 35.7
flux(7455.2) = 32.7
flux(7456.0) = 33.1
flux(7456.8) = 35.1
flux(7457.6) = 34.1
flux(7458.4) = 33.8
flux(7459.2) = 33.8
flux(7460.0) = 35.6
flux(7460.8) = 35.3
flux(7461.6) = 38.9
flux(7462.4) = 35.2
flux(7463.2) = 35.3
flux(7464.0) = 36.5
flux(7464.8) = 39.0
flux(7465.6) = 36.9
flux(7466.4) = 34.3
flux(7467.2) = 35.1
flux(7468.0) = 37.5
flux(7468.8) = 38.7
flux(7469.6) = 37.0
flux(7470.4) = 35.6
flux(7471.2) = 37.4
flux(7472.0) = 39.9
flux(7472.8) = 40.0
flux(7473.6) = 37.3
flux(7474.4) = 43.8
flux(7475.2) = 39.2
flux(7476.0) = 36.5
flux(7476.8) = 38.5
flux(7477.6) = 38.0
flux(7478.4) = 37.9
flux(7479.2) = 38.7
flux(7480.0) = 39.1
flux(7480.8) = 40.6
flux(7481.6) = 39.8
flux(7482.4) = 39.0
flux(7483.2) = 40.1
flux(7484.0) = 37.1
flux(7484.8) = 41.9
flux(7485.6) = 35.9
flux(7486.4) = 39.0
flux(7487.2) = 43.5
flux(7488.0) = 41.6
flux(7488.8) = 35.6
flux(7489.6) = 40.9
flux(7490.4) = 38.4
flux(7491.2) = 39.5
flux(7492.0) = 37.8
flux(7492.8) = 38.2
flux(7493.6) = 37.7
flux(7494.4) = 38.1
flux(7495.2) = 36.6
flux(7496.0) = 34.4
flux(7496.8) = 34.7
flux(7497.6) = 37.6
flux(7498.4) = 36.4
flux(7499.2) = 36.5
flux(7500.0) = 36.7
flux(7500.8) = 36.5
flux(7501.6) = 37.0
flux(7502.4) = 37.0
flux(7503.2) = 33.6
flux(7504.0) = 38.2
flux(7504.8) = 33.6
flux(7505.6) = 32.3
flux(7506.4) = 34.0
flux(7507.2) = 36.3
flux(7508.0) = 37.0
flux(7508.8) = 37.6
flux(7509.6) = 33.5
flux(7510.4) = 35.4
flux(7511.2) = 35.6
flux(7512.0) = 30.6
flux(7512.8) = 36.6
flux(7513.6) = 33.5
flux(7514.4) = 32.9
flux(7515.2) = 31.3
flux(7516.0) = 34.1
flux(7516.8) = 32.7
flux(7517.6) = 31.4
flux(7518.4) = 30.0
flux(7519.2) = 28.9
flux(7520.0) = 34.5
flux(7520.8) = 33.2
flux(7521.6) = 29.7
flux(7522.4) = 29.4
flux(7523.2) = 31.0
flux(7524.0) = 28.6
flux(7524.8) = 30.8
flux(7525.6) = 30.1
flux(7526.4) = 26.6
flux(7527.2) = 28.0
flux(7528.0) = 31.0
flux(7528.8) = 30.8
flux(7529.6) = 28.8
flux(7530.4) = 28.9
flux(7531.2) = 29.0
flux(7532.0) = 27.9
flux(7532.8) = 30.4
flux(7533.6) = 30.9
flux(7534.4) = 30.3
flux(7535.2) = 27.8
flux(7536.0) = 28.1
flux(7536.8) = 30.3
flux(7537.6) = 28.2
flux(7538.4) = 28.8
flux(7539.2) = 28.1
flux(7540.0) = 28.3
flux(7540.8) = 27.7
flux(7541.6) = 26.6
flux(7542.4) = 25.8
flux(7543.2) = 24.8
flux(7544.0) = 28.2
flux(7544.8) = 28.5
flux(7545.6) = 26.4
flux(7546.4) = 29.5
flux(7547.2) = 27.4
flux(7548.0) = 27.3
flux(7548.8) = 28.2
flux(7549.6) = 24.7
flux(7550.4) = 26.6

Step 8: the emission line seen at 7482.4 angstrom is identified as Mg II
